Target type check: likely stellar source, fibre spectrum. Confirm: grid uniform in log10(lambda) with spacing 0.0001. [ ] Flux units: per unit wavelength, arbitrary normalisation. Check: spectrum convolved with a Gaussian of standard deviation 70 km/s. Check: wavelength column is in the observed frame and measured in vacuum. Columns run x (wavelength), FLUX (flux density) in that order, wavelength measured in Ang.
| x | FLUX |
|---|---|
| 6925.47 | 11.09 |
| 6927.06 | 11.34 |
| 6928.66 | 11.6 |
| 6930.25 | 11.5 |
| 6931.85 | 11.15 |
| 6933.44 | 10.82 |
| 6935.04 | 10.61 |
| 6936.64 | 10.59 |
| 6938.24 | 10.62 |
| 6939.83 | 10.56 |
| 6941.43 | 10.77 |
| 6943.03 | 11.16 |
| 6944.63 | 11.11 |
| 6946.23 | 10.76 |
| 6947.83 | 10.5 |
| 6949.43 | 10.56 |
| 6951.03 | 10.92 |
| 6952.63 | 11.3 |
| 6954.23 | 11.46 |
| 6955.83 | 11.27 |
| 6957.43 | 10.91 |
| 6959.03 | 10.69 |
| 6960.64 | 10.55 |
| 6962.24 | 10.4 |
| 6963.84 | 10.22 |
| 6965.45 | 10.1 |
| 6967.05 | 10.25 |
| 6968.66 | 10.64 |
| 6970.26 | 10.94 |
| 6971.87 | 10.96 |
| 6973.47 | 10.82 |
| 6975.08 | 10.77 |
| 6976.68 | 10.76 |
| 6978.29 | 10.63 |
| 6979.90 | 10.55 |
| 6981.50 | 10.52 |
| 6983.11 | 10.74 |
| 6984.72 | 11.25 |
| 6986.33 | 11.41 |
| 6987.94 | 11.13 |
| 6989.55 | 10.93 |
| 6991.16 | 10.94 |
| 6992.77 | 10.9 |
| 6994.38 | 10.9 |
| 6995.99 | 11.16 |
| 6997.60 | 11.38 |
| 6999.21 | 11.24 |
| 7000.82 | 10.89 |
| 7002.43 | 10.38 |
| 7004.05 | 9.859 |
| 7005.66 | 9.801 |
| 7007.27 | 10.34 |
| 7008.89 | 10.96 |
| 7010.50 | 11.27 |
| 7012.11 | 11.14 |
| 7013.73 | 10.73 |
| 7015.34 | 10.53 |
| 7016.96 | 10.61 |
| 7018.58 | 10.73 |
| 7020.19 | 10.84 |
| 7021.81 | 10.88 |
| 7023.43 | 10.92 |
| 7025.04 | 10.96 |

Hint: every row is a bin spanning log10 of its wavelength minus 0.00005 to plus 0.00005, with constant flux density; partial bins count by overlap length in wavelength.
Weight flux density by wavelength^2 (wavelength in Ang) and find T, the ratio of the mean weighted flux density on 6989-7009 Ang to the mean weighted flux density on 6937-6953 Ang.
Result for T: 1.01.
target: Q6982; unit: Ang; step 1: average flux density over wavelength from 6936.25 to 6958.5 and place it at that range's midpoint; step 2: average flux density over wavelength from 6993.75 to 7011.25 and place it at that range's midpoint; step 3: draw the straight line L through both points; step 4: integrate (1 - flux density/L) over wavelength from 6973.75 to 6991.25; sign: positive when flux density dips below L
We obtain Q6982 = -0.1 Ang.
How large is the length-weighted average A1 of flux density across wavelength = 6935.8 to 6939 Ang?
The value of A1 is 10.6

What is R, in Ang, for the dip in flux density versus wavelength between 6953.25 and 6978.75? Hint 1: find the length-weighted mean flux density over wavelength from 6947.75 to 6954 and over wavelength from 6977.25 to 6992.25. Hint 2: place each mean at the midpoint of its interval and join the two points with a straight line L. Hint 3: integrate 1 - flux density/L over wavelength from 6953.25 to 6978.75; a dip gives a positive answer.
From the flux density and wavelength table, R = 0.4 Ang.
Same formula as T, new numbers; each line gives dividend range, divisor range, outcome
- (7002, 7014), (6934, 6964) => 0.99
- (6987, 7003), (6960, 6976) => 1.05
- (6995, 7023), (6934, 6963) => 1.01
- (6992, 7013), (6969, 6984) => 1.01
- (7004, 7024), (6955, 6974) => 1.02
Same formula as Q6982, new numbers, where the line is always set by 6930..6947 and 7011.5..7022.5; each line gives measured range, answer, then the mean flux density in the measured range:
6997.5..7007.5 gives 0.3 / 10.5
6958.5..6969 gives 0.4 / 10.4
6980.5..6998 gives -0.3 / 11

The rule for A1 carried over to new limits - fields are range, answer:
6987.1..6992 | 11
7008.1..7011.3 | 11.1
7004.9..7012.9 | 10.7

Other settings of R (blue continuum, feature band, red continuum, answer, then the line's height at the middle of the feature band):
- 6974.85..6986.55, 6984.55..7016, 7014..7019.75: -0.4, 10.7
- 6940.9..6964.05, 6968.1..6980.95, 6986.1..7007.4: 0.1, 10.8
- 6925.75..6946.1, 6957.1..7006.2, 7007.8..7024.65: 0.8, 10.9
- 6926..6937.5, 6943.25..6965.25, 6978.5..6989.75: 0.4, 11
